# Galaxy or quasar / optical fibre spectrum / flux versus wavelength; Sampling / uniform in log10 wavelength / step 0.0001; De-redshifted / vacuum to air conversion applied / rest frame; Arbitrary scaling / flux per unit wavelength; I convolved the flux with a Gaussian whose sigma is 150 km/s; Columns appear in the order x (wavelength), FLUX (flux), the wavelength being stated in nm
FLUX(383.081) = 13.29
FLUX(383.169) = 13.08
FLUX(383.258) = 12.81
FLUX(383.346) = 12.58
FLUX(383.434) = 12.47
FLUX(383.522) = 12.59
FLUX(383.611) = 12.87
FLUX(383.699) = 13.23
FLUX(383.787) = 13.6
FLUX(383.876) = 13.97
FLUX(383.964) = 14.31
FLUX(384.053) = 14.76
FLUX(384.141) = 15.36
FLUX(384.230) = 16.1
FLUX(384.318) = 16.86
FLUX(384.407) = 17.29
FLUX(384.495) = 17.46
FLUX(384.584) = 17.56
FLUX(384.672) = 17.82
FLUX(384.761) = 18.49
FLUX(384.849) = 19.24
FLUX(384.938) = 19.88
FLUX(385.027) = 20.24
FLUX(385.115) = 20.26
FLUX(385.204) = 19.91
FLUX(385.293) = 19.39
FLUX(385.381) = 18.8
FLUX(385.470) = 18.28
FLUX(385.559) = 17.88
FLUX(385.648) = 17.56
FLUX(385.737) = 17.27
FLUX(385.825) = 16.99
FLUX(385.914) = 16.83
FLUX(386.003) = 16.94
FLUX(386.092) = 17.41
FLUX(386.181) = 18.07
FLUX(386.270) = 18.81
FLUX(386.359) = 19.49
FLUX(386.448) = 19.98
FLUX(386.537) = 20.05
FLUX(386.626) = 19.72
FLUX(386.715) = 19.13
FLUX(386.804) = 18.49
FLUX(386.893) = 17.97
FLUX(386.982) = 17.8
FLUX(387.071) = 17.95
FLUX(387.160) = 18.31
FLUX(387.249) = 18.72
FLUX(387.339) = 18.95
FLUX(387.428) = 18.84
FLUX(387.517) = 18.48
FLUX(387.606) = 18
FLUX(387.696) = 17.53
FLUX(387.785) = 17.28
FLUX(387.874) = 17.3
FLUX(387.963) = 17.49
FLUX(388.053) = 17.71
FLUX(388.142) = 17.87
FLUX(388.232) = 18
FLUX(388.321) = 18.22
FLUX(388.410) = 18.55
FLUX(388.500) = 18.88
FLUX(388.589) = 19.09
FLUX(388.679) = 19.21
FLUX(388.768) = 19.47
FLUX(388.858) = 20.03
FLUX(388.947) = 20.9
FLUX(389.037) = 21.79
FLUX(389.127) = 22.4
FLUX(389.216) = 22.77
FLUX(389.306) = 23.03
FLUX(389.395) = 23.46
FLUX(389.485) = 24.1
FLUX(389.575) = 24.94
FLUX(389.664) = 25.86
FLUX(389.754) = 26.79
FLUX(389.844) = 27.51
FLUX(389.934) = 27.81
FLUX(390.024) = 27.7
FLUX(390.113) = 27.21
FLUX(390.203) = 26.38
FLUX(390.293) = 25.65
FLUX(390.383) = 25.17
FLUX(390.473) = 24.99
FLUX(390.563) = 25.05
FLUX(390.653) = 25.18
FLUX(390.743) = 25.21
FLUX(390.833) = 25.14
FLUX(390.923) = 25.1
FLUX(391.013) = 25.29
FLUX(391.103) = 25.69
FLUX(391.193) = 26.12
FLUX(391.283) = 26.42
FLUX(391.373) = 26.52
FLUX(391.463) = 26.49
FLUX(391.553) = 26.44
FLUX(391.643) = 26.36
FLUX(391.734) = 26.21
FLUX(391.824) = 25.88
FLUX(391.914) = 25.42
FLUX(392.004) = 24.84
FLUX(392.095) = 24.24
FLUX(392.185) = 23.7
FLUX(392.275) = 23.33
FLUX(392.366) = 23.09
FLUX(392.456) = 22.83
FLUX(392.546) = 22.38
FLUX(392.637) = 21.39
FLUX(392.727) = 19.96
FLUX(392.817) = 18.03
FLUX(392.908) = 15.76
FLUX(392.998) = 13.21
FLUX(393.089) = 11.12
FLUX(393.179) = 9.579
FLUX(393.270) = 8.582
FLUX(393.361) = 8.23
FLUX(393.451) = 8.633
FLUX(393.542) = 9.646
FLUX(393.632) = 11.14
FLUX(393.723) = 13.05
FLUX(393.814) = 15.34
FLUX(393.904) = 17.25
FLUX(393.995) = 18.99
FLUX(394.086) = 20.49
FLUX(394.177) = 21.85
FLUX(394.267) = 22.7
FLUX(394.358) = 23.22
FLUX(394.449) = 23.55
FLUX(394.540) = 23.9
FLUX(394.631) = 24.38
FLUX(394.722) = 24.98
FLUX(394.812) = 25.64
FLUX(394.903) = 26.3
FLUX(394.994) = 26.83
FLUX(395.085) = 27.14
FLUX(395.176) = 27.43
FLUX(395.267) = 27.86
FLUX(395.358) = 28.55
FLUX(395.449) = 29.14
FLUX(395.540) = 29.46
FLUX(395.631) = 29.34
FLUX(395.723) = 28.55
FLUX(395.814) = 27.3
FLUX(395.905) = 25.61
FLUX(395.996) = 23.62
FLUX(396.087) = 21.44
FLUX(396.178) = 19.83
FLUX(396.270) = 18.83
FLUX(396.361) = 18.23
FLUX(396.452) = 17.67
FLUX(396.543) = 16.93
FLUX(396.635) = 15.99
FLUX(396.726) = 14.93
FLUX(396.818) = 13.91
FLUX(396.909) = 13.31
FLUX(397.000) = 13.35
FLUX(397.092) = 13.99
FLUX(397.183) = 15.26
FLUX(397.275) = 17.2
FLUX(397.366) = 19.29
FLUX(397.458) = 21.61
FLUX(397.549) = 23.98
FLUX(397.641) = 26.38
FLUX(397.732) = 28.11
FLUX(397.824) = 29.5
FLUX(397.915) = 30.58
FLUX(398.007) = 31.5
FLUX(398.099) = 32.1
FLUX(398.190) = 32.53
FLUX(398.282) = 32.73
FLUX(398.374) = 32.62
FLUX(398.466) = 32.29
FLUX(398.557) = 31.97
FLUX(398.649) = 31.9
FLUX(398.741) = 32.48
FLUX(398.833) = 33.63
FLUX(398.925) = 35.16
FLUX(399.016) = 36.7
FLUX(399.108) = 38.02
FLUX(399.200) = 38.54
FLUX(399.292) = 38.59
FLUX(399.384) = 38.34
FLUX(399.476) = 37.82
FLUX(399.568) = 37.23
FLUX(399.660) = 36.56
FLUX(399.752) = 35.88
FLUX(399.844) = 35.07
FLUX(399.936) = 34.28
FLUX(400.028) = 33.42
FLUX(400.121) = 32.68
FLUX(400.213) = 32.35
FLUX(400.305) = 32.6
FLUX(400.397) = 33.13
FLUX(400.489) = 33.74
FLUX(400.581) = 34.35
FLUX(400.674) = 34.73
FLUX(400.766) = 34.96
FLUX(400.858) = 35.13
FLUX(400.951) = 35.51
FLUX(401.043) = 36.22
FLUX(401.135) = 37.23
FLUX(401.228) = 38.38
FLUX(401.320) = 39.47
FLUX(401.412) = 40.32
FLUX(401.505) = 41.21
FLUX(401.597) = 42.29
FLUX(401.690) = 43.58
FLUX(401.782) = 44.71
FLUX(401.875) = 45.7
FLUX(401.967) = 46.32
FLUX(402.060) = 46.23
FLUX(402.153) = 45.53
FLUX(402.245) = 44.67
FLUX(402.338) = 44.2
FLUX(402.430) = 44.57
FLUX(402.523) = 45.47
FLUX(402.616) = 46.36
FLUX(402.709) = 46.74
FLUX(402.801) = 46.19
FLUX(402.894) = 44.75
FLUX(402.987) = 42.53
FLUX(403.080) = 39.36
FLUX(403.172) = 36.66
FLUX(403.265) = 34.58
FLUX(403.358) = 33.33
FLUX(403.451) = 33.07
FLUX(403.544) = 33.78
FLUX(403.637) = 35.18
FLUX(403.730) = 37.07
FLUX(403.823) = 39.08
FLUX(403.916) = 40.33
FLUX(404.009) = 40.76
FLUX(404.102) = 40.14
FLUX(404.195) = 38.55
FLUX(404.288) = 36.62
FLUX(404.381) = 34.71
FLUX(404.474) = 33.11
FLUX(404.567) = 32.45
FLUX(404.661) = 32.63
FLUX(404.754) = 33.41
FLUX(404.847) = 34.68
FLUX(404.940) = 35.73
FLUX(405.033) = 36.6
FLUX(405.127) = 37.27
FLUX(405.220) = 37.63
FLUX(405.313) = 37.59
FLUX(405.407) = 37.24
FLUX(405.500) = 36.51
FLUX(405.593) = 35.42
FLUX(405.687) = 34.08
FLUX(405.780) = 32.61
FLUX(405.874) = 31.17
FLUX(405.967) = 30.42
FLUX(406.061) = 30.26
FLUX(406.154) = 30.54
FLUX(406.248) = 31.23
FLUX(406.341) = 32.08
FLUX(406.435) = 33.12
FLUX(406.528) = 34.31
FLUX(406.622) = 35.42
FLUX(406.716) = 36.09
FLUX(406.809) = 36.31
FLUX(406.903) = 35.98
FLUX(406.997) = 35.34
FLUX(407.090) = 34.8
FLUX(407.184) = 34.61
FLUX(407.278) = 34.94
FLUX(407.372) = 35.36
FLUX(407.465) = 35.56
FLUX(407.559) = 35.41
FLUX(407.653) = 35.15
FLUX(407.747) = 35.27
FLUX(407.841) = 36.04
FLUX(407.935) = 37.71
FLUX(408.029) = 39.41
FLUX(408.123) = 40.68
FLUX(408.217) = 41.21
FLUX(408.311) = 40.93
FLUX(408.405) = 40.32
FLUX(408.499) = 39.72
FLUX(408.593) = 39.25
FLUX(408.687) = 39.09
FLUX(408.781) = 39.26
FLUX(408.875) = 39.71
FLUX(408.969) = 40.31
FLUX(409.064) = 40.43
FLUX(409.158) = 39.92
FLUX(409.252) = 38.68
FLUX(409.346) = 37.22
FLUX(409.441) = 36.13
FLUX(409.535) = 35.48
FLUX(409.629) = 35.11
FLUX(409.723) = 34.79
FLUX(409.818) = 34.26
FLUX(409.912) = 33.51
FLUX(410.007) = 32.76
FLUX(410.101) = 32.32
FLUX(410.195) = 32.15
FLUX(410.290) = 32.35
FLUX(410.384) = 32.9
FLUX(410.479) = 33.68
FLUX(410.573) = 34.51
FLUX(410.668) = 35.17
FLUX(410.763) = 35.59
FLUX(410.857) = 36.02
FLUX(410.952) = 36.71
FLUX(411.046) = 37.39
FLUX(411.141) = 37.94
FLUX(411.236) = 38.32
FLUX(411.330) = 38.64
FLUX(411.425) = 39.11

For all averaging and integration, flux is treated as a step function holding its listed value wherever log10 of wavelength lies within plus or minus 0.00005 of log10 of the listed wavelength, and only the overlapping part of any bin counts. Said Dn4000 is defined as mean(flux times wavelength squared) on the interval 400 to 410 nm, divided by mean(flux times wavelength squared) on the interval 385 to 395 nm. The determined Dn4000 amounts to 1.9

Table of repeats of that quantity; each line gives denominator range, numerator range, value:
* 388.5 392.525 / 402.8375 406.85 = 1.56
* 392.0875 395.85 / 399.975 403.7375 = 1.95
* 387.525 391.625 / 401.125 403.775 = 1.93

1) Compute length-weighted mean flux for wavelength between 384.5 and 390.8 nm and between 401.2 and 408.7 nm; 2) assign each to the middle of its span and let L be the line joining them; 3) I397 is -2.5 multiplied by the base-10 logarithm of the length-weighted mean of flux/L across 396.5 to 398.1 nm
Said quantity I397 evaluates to 0.41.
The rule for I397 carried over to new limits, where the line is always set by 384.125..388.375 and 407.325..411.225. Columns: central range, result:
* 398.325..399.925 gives -0.23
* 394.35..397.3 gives 0.16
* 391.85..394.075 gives 0.34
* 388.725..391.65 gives -0.17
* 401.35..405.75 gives -0.22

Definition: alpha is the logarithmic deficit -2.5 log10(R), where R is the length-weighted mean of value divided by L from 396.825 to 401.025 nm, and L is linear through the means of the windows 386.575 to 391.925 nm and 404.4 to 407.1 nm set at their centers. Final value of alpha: -0.05 mag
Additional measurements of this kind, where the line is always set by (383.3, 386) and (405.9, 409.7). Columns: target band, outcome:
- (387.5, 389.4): 0.03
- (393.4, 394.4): 0.43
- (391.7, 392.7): -0.03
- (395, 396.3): 0.00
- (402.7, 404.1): -0.18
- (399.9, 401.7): -0.18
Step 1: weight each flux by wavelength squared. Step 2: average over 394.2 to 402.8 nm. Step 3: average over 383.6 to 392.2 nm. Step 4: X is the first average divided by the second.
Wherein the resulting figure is 1.6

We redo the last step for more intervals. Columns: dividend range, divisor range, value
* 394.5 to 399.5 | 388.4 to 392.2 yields 1.12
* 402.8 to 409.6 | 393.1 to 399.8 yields 1.56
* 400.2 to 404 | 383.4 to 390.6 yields 2.20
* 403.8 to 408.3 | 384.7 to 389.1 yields 2.10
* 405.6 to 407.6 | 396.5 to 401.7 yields 1.13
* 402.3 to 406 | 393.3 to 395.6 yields 1.84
